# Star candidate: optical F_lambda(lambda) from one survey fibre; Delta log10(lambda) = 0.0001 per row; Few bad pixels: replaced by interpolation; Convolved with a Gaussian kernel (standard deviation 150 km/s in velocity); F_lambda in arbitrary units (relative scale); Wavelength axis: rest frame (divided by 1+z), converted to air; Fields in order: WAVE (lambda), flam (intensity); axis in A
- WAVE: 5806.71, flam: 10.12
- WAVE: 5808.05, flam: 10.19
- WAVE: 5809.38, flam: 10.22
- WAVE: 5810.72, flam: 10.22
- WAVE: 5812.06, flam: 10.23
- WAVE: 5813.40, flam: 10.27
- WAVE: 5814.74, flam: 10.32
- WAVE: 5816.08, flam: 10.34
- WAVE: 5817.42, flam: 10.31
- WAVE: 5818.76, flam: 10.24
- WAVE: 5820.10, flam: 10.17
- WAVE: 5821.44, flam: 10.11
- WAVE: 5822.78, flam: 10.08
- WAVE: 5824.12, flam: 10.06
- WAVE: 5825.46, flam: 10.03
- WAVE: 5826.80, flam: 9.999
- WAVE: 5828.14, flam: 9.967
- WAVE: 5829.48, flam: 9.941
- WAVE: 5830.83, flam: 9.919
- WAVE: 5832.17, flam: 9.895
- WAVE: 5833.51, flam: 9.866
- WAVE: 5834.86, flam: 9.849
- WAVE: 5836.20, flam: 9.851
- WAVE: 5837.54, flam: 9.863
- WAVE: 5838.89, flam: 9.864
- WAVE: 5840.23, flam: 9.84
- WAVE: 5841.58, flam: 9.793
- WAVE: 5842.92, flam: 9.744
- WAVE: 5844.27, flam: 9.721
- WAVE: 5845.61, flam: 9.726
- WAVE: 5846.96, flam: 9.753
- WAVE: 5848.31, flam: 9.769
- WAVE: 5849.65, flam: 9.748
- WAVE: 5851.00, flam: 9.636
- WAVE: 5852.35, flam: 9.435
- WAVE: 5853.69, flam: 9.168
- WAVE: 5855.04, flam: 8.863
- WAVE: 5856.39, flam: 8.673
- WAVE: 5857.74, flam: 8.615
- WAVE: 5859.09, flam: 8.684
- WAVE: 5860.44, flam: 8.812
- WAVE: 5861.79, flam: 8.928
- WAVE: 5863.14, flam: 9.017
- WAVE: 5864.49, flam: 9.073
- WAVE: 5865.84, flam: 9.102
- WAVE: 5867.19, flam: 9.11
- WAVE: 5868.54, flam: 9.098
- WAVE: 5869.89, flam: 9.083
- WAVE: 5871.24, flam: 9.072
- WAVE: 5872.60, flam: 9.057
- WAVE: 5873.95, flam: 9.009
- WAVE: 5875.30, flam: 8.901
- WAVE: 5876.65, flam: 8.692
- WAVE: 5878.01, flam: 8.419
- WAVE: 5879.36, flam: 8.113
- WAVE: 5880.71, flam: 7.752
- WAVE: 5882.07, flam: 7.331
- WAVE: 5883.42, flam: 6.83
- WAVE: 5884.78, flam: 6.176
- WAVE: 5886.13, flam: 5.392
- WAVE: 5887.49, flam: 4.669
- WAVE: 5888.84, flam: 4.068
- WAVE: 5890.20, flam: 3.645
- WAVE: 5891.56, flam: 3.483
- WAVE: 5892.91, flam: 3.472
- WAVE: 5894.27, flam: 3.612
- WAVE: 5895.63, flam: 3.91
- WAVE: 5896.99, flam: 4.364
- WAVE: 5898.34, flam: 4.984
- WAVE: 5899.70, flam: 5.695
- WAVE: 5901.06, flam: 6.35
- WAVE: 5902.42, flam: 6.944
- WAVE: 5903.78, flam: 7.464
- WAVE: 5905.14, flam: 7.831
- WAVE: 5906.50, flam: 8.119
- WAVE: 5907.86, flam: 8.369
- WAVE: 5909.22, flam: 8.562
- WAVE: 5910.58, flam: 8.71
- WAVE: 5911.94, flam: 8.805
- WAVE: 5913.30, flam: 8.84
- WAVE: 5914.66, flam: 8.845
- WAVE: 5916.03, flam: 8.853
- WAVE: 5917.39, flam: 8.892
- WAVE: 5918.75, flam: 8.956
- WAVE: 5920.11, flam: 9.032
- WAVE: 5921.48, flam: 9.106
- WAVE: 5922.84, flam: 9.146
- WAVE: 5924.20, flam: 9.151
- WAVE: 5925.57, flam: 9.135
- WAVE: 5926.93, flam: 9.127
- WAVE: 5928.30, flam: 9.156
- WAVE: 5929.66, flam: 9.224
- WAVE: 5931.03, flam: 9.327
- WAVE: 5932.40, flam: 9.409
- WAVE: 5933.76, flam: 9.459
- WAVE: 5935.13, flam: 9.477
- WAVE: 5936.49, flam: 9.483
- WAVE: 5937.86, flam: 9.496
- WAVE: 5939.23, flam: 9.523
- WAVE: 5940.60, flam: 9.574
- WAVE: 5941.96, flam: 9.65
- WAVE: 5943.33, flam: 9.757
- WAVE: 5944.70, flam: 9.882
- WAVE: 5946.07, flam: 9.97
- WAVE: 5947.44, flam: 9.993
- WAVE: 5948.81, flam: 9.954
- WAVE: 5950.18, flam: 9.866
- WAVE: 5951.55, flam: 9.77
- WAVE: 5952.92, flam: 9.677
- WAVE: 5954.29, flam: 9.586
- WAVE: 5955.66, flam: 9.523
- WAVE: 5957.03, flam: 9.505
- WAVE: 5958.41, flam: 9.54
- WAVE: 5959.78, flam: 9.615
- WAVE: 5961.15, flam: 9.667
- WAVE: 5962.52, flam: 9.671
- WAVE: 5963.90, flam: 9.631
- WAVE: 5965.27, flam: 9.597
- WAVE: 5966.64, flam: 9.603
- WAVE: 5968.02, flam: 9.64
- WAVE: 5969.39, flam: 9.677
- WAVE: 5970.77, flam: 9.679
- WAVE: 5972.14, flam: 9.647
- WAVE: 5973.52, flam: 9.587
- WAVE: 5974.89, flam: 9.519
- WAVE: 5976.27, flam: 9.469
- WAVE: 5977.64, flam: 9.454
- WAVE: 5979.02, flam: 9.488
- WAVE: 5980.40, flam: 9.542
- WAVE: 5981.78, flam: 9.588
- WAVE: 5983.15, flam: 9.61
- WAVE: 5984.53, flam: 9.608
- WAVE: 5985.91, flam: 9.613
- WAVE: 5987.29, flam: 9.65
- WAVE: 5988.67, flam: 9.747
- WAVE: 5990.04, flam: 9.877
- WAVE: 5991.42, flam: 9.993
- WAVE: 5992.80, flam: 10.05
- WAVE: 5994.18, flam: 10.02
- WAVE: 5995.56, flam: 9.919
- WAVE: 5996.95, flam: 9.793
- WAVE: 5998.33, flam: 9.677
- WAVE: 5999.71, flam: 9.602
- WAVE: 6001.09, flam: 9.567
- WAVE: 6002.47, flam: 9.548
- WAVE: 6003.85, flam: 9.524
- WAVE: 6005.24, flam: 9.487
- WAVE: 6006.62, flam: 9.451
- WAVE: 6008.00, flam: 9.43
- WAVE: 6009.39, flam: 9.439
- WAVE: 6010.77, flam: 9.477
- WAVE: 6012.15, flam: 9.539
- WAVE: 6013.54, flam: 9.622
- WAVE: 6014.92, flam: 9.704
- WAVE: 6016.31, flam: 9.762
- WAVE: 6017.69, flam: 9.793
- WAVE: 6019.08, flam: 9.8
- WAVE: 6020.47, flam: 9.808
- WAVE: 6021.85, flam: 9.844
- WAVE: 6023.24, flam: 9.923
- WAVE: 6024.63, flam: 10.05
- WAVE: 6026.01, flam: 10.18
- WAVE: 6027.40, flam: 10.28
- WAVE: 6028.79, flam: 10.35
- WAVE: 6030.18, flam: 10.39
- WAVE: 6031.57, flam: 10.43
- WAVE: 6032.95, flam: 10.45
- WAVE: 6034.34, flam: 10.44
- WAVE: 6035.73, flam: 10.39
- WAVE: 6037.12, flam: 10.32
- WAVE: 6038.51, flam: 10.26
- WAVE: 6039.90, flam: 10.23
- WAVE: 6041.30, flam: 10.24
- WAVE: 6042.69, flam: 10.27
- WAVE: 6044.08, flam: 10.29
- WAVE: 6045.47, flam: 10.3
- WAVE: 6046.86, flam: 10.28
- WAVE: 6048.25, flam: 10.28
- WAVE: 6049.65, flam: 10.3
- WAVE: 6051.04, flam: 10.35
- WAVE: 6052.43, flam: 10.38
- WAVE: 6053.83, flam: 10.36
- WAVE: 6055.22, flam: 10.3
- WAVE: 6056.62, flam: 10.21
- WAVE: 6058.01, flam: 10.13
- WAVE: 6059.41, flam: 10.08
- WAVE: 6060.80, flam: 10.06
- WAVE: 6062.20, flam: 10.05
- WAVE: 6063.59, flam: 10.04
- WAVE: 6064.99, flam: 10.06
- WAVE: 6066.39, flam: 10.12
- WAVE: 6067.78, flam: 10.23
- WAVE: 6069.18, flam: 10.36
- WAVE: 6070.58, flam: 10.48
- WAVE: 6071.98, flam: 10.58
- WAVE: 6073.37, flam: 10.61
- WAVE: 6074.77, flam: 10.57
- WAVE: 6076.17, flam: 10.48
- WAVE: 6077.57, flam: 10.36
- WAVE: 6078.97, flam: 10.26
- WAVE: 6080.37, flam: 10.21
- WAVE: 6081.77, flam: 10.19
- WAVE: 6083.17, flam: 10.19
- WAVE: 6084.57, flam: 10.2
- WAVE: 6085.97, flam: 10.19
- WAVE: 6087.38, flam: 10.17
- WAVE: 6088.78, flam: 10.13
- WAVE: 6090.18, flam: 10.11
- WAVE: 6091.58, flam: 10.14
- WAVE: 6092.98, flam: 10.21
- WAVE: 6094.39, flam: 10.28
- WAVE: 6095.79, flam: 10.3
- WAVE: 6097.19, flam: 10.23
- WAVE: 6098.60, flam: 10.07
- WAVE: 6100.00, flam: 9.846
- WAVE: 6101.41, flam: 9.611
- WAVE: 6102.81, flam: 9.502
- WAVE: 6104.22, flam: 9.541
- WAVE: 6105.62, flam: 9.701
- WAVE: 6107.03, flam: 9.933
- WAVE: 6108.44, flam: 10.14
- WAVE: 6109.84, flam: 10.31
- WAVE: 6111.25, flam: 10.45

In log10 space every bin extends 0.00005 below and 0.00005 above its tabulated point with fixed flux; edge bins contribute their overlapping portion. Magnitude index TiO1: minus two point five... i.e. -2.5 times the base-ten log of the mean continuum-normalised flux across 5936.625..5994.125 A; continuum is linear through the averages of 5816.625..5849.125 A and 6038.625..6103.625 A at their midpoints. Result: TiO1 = 0.05 mag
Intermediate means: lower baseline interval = 9.93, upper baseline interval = 10.2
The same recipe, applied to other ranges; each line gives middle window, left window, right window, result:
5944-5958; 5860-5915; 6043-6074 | -0.17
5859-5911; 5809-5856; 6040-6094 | 0.36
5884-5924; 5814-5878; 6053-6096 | 0.39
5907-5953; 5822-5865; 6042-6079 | 0.06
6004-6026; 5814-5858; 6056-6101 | 0.05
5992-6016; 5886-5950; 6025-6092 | -0.03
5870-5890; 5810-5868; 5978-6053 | 0.31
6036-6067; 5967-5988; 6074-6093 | -0.02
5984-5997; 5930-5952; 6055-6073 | 0.01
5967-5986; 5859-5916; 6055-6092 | -0.10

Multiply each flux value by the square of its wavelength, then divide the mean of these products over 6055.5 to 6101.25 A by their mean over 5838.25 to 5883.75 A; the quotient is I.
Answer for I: 1.2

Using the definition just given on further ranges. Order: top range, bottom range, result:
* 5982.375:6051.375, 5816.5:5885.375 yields 1.13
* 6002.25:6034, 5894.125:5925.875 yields 1.32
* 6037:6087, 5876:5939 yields 1.43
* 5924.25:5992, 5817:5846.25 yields 1.01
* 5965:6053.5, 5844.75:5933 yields 1.29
